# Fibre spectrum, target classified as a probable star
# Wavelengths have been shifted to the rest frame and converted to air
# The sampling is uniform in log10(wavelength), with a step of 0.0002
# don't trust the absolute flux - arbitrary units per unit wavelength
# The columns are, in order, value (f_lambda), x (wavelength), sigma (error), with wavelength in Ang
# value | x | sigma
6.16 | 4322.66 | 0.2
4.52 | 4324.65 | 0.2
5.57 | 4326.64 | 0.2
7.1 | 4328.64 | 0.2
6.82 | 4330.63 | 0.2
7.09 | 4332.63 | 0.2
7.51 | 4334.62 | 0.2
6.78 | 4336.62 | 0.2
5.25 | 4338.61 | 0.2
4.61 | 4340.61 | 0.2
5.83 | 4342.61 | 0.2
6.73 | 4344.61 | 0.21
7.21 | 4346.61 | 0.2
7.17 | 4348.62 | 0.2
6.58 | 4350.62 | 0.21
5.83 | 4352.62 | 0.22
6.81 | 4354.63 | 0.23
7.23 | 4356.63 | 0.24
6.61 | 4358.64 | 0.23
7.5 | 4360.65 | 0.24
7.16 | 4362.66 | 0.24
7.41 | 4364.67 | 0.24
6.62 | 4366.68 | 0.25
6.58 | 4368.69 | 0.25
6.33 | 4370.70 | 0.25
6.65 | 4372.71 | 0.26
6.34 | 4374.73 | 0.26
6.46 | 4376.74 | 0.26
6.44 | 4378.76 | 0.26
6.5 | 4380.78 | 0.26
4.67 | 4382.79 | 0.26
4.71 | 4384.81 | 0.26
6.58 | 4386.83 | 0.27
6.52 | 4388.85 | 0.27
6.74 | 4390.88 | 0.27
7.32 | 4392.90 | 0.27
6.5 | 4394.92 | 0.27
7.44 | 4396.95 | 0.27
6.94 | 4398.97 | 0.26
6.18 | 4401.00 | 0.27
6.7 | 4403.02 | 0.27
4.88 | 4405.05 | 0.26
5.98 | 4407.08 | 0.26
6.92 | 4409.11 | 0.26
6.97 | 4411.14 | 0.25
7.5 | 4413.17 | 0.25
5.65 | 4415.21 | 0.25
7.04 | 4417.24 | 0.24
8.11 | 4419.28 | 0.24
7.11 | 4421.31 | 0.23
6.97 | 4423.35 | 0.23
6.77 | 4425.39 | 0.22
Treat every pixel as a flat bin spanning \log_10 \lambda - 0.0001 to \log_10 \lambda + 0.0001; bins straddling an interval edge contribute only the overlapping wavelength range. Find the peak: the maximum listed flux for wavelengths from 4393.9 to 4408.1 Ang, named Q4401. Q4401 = 7.44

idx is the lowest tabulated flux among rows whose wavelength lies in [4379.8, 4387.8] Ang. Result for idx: 4.67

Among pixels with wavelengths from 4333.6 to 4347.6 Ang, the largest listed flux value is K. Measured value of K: 7.51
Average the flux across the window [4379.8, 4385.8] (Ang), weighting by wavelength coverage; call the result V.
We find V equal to 5.3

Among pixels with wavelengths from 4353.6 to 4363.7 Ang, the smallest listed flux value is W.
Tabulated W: 6.61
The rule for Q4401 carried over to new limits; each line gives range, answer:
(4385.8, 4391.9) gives 6.74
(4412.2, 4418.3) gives 7.5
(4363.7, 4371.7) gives 7.41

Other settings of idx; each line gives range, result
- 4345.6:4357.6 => 5.83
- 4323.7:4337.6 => 4.52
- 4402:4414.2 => 4.88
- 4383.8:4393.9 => 4.71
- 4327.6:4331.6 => 6.82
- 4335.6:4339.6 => 5.25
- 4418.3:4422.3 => 7.11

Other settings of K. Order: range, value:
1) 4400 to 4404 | 6.7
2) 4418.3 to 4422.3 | 8.11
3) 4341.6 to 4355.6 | 7.21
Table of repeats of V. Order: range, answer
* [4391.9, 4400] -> 7.05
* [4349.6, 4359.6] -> 6.62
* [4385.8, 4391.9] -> 6.6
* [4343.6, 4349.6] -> 7.03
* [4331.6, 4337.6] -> 7.12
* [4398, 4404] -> 6.61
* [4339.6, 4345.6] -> 5.72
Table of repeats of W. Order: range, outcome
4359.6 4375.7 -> 6.33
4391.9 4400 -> 6.5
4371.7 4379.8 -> 6.34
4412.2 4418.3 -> 5.65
